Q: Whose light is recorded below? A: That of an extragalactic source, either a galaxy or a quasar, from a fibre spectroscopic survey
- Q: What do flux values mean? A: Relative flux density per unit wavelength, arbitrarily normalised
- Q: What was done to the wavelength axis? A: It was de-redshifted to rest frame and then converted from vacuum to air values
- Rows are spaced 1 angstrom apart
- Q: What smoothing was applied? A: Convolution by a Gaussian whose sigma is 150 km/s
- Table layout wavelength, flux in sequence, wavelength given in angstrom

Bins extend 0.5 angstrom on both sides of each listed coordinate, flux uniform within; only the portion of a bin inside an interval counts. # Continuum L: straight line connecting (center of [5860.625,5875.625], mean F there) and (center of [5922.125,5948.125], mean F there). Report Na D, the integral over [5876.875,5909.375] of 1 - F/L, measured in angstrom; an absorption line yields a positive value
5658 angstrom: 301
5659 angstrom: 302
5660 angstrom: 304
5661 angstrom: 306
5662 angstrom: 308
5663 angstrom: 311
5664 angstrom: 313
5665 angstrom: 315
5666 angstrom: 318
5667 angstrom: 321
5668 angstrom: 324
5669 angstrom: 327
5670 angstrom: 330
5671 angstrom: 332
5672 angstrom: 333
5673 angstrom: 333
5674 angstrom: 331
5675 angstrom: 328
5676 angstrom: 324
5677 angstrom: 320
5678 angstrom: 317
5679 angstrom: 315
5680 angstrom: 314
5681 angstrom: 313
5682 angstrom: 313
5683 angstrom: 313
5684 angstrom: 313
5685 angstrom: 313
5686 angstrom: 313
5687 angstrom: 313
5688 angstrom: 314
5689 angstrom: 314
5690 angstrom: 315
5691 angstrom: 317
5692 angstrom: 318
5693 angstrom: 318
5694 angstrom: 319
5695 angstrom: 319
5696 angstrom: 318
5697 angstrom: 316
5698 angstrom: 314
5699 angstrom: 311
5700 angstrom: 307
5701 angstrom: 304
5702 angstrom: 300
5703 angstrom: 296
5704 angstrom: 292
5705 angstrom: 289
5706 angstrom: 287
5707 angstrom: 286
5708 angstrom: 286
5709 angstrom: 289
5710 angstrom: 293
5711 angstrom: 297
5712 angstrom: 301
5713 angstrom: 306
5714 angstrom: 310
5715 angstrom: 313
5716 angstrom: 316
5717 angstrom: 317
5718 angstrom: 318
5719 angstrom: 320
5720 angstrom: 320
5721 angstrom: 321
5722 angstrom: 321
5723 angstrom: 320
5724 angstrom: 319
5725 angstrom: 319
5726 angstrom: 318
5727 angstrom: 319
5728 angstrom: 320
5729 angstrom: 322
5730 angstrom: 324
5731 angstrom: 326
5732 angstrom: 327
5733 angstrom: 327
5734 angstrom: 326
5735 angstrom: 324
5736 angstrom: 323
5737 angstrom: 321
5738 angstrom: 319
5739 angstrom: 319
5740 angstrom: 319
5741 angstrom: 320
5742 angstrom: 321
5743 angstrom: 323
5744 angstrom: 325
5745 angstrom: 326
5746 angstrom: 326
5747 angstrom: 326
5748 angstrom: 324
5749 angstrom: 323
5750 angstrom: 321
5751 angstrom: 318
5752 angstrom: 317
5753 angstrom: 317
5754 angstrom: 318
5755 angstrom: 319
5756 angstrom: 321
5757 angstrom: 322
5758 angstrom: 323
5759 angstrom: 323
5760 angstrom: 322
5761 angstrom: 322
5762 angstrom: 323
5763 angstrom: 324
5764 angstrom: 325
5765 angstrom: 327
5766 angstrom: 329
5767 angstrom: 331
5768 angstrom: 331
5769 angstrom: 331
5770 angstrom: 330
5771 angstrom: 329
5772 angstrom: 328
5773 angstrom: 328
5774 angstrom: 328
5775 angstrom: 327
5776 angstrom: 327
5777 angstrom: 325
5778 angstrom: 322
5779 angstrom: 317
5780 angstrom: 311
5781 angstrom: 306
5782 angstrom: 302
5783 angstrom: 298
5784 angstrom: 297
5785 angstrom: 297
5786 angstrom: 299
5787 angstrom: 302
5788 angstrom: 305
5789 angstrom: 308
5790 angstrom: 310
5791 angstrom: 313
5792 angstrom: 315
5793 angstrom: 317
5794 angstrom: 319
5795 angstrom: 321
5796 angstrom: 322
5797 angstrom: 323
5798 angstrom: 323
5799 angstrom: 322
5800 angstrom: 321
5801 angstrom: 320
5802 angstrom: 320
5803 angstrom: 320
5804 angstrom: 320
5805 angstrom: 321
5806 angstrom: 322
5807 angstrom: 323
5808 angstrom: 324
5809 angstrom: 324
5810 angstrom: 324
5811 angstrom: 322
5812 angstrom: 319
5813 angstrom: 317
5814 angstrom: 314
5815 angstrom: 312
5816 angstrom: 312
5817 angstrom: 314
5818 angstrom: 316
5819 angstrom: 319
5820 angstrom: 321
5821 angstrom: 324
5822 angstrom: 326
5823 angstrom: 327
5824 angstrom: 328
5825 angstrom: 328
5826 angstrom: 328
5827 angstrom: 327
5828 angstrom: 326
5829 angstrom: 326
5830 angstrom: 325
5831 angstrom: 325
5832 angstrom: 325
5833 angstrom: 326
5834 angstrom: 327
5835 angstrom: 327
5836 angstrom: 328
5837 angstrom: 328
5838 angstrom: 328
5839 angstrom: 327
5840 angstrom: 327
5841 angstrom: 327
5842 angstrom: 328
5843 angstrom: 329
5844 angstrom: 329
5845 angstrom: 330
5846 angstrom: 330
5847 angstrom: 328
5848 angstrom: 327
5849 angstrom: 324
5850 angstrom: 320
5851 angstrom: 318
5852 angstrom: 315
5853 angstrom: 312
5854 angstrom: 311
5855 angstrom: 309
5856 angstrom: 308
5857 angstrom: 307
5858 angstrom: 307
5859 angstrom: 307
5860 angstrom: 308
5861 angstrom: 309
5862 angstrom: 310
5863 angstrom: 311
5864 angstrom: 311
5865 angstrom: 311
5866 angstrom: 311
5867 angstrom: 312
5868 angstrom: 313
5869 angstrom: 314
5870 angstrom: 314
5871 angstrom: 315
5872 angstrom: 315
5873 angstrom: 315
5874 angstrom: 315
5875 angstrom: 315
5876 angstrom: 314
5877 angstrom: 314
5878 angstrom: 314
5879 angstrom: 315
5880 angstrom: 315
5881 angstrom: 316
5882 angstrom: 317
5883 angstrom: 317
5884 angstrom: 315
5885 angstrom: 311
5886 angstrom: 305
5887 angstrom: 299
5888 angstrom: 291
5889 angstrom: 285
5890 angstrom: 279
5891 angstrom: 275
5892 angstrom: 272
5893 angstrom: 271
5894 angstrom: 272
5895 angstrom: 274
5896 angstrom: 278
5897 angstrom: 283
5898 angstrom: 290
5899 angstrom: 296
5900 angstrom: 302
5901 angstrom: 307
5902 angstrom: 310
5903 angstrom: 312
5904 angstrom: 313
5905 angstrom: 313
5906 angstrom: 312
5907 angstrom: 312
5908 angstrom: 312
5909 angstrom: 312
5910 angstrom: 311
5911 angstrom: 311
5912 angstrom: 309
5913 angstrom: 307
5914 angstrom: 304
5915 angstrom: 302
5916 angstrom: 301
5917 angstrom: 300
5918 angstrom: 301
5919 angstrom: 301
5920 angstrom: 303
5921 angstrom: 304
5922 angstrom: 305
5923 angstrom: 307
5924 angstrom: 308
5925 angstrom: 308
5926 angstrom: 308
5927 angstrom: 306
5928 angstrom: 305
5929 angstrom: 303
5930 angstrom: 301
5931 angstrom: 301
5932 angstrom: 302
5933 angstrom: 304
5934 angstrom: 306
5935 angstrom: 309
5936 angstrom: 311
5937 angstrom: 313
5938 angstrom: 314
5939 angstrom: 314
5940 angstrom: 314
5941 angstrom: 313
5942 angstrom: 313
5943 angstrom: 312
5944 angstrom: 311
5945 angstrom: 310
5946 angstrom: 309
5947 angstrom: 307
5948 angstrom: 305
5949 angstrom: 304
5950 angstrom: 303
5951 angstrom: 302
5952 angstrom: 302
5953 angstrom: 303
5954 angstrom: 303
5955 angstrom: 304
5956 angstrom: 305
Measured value 1.2 angstrom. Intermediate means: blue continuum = 313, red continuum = 308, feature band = 300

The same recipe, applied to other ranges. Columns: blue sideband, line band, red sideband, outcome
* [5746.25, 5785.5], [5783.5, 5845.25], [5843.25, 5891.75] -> -0.8 angstrom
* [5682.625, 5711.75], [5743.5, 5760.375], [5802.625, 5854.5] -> -0.5 angstrom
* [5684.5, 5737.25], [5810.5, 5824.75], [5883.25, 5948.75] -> -0.6 angstrom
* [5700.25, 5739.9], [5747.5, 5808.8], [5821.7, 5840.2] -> 0.1 angstrom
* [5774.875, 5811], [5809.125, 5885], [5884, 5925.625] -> -2.7 angstrom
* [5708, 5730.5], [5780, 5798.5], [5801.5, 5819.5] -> 0.5 angstrom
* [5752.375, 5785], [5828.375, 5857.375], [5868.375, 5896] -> -1.4 angstrom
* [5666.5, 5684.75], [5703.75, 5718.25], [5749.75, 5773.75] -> 1.0 angstrom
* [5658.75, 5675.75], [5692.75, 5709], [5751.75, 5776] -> 0.9 angstrom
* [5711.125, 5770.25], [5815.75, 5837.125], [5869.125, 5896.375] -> -1.0 angstrom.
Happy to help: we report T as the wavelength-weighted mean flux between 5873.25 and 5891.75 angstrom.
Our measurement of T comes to 306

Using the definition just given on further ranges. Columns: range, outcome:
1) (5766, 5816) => 318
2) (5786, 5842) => 321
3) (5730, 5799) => 320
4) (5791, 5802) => 320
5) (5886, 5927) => 299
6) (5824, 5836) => 326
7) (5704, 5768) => 317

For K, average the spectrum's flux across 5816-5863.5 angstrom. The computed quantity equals 321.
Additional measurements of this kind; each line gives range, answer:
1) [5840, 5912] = 309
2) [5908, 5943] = 307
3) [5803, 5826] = 321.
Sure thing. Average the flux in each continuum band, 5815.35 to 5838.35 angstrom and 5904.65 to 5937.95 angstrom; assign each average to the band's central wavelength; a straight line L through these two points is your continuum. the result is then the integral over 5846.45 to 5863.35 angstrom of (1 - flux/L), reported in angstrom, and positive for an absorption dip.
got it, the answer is 0.28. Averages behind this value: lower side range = 324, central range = 314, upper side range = 306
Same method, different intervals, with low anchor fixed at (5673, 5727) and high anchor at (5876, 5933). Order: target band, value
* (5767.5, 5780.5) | -0.7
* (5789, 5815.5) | -1.1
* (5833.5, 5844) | -0.8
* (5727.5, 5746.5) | -0.8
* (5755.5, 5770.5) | -0.8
